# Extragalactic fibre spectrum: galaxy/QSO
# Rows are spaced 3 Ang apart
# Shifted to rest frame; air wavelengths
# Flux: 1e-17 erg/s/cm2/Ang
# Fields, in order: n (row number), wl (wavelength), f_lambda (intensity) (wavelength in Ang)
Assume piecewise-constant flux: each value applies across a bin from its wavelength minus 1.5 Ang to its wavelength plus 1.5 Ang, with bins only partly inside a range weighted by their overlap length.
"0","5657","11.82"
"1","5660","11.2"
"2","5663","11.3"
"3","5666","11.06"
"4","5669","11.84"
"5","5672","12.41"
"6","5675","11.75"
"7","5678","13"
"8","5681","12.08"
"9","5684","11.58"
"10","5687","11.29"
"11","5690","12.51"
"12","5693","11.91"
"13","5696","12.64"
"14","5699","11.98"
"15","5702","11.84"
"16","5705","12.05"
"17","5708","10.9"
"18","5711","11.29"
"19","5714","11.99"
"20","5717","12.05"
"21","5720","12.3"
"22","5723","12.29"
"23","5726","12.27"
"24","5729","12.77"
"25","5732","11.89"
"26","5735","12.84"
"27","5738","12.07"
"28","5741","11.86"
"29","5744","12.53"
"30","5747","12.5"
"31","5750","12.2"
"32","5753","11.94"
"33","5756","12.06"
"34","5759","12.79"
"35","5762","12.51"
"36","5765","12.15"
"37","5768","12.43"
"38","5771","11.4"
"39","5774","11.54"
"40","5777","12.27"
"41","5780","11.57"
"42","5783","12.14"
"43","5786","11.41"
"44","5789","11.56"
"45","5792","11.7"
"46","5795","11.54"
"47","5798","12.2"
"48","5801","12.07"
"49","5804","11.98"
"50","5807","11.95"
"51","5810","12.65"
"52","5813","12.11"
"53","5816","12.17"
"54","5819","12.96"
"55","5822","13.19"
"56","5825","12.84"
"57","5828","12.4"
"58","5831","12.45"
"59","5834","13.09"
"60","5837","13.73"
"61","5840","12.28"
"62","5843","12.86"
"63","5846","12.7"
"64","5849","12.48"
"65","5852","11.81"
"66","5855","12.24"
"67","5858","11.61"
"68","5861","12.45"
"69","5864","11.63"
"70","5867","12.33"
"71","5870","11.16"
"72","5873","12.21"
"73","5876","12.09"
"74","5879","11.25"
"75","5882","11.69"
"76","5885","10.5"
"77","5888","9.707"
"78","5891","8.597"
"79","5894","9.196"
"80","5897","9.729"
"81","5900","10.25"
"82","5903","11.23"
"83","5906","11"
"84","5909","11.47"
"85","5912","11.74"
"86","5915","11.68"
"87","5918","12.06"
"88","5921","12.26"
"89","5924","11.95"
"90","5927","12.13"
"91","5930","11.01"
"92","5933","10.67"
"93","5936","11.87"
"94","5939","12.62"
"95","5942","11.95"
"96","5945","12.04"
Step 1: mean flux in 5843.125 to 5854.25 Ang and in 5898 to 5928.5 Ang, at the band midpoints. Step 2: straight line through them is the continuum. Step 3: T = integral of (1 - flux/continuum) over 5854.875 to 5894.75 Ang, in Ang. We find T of 2.87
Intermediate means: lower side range 12.4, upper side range 11.5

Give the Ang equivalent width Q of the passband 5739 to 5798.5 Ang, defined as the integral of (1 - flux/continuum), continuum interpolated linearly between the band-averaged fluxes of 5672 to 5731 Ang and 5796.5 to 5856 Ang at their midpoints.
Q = 1.3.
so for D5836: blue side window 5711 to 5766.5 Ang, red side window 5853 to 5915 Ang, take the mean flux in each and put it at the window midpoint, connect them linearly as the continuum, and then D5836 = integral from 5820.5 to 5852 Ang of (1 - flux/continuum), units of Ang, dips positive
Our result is -3.5 Ang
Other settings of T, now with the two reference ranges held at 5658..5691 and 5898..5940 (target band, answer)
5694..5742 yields -1.2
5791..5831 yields -2.2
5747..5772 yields -1.1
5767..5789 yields -0.2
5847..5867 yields -0.8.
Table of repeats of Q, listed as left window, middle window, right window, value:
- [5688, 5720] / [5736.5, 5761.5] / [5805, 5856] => -0.2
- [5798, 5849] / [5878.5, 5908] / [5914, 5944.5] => 4.3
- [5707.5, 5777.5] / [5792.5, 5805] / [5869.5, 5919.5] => -0.3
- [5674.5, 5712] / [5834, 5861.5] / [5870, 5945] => -2.6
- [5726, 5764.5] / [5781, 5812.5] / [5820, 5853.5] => 1.6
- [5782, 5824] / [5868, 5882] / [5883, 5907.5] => -1.6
